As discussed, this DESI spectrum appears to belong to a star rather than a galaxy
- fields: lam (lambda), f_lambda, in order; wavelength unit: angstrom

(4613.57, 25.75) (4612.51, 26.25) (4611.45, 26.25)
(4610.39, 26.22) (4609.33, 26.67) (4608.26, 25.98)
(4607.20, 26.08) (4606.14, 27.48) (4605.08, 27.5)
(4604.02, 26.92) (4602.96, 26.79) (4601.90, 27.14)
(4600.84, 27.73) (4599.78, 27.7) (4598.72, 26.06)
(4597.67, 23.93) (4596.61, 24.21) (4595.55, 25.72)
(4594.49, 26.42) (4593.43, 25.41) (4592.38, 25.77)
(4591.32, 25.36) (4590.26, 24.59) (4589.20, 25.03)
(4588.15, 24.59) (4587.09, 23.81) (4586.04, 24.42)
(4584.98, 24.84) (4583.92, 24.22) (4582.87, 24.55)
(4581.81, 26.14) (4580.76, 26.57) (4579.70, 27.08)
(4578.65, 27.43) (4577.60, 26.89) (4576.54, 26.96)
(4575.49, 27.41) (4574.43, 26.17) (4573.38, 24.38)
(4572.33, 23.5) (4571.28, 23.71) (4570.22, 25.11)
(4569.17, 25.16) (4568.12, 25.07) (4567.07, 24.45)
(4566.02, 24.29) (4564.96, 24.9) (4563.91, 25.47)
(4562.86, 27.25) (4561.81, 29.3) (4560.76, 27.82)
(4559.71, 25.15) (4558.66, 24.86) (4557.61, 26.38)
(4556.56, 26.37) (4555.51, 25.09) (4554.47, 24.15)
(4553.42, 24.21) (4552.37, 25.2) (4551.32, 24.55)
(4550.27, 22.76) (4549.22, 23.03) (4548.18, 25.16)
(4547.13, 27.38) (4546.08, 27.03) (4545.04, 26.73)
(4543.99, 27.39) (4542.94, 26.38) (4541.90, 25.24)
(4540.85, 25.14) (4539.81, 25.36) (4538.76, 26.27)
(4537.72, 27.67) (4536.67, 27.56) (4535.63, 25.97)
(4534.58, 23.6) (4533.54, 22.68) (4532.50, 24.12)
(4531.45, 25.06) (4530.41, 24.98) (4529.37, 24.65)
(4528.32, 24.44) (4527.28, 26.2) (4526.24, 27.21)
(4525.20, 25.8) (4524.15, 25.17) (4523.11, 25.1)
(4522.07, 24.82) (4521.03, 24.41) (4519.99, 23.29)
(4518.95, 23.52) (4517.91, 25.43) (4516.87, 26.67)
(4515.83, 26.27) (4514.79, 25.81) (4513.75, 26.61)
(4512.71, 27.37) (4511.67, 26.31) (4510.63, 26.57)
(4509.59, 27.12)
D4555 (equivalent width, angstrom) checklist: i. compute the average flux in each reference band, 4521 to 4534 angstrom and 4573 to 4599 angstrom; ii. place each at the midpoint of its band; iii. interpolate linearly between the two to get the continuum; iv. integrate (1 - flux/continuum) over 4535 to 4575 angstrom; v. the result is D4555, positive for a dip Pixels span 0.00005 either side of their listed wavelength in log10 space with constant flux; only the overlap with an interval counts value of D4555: -0.5 angstrom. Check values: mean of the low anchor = 25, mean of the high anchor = 25.5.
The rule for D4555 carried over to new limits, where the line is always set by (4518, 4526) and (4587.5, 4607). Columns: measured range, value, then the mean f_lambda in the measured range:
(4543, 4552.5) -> -0.14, 25.5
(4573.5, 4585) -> -0.22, 26.2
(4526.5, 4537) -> -0.02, 24.9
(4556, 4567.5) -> -0.28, 26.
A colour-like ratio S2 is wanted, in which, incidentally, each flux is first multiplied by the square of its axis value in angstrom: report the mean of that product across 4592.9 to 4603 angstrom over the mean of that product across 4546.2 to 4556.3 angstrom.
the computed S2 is 1.08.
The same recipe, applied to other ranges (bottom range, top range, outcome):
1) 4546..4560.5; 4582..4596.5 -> 1.01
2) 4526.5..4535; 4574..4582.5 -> 1.11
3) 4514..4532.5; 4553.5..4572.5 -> 1.03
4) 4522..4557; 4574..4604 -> 1.04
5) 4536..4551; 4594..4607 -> 1.05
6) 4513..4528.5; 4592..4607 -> 1.07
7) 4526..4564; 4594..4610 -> 1.06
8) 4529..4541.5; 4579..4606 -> 1.04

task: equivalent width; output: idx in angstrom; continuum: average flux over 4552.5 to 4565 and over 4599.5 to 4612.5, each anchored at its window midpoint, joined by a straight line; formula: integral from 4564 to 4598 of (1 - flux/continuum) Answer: 1.4 angstrom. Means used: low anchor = 25.9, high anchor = 26.8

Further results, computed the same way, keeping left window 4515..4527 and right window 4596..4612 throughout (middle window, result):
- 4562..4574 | 0.44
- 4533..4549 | -0.22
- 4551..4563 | -0.02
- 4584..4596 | 0.55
